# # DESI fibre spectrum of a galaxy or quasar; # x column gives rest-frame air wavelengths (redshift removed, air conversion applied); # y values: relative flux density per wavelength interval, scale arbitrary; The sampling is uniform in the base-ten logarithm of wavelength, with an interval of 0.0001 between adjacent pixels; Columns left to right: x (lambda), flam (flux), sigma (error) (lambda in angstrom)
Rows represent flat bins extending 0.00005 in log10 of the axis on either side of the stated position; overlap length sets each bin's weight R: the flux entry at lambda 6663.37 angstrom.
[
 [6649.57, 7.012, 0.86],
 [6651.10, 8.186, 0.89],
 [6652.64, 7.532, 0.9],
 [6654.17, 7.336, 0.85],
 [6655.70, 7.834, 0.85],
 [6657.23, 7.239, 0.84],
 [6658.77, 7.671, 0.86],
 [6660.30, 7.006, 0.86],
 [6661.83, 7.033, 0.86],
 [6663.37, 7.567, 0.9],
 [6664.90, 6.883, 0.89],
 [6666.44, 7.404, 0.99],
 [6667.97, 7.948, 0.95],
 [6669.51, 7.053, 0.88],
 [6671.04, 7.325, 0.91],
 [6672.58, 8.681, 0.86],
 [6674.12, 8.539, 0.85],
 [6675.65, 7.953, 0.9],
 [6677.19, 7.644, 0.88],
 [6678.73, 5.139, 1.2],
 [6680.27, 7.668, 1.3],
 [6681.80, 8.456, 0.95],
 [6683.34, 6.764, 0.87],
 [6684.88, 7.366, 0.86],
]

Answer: 7.567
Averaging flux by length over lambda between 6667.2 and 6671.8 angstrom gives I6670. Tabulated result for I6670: 7.45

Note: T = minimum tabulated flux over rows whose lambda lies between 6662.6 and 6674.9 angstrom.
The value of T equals 6.883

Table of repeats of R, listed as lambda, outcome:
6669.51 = 7.053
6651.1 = 8.186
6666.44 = 7.404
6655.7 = 7.834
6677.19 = 7.644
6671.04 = 7.325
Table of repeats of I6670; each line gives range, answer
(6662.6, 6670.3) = 7.37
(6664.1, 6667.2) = 7.15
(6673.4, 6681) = 7.38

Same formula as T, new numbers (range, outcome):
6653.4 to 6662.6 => 7.006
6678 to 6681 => 5.139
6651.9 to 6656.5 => 7.336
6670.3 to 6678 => 7.325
